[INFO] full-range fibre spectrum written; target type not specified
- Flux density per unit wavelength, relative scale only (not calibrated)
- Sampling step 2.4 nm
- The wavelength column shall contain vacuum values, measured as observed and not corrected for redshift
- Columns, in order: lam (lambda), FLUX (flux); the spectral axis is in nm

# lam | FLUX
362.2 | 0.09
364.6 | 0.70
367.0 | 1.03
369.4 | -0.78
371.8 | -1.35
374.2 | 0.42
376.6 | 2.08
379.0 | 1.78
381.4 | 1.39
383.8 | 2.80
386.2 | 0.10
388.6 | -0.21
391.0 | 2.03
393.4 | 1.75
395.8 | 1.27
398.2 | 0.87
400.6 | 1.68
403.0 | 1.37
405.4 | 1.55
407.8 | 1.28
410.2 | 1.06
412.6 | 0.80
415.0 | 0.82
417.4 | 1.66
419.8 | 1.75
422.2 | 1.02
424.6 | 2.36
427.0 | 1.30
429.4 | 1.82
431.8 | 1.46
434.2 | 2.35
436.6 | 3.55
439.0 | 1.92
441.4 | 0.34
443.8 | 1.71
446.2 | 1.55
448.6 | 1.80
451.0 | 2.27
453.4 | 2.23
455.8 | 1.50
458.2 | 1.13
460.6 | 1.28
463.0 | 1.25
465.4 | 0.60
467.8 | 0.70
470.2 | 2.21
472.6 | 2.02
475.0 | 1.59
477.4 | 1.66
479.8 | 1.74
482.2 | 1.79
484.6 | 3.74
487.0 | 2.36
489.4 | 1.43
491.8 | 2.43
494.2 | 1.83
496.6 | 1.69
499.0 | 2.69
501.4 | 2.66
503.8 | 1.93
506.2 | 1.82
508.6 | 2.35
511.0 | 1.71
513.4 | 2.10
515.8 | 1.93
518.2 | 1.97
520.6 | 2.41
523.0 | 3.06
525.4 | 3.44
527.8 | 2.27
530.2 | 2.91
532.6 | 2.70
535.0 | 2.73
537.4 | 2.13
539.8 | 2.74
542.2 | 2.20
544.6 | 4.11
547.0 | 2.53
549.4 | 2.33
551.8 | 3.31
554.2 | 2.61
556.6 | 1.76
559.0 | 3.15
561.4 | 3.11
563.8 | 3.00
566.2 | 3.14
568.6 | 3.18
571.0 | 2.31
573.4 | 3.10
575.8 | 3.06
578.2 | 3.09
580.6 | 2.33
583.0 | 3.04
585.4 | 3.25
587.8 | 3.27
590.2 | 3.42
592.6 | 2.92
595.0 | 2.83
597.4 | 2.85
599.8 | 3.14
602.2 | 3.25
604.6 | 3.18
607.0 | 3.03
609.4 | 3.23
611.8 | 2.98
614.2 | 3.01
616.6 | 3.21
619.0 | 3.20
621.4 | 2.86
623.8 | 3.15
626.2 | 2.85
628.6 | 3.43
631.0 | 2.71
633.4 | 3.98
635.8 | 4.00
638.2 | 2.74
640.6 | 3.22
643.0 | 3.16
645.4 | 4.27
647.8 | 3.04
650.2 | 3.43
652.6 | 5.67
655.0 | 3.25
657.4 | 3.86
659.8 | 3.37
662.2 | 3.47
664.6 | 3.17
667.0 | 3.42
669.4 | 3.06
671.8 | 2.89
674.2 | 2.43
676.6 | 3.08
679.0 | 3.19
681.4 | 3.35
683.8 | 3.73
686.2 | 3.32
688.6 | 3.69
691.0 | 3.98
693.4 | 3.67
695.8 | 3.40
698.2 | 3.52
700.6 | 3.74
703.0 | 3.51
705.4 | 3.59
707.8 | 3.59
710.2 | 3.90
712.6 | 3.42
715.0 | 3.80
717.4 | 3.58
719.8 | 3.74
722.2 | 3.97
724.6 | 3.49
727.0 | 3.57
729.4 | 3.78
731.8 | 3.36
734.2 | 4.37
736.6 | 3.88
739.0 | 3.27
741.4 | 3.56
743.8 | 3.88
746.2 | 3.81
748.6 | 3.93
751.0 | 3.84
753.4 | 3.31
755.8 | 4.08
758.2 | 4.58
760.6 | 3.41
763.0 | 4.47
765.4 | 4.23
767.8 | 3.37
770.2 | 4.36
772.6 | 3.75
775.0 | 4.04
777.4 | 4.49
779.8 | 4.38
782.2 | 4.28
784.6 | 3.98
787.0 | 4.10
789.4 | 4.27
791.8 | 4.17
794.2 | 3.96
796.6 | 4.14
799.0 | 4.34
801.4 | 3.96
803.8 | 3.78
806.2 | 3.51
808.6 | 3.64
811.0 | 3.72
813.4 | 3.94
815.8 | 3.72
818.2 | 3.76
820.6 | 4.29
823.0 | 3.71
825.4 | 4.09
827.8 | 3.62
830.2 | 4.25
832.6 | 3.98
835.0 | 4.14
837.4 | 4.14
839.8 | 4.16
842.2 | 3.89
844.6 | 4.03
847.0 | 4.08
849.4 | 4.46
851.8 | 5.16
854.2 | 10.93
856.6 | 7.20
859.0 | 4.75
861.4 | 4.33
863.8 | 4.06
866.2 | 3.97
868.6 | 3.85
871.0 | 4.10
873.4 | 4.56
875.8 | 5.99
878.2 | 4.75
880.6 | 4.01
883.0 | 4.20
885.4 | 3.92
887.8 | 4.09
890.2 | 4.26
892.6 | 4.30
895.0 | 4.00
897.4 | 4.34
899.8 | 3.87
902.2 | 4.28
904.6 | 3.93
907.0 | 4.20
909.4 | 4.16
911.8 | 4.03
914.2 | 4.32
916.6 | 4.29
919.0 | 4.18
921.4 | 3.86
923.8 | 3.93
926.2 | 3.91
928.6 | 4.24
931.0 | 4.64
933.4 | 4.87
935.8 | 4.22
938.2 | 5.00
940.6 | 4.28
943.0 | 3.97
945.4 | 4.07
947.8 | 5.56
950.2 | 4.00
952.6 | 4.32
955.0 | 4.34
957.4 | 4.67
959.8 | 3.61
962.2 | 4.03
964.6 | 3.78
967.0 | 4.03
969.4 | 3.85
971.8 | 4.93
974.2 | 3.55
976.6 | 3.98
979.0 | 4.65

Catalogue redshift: 0.302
